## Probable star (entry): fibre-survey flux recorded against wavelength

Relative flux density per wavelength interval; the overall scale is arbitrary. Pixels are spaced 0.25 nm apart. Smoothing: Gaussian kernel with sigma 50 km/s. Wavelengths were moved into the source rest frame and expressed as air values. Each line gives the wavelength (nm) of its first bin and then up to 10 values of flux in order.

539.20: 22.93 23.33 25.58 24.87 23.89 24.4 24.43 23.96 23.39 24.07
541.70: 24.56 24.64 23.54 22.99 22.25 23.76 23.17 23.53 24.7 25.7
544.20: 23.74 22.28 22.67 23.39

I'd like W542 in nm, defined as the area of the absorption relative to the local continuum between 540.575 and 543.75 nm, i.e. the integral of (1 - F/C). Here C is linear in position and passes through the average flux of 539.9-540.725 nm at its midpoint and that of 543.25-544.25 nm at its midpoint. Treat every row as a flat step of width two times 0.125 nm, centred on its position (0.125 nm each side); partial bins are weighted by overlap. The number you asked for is 0.08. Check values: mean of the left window 24.4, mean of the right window 24.4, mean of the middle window 23.7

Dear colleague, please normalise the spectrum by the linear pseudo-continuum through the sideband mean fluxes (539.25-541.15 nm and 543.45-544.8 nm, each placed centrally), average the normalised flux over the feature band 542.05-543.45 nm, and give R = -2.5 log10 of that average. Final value 0.04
